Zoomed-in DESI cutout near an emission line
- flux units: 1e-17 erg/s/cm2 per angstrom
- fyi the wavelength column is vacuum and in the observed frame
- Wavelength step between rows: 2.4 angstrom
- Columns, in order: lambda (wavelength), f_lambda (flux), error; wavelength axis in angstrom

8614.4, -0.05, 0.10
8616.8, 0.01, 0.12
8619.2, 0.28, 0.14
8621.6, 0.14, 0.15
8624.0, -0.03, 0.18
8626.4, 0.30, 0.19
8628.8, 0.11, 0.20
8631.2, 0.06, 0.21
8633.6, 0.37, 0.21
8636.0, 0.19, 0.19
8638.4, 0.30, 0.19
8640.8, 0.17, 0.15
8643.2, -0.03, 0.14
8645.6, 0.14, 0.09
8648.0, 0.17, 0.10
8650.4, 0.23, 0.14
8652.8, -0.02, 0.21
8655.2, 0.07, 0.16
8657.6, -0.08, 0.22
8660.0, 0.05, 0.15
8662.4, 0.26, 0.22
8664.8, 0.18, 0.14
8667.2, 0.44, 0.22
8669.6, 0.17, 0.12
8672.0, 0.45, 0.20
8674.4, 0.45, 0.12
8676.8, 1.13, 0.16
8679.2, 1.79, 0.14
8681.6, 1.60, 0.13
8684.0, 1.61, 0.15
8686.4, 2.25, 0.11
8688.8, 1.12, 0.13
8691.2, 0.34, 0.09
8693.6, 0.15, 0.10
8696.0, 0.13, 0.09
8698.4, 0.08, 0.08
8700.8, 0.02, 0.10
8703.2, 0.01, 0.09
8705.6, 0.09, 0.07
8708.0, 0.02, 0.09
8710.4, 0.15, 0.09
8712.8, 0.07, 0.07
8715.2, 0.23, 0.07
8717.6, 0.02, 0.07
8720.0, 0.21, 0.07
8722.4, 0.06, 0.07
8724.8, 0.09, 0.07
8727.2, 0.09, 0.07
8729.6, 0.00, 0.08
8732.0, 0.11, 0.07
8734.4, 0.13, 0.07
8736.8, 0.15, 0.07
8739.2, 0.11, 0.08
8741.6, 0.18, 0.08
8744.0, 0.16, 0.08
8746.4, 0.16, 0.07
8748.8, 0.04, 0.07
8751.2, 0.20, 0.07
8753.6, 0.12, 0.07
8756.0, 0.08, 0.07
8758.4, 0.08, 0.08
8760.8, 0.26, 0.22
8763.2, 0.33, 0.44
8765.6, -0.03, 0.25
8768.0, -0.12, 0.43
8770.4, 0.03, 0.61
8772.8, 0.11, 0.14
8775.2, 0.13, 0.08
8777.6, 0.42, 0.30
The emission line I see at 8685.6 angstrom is [O II] 3727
